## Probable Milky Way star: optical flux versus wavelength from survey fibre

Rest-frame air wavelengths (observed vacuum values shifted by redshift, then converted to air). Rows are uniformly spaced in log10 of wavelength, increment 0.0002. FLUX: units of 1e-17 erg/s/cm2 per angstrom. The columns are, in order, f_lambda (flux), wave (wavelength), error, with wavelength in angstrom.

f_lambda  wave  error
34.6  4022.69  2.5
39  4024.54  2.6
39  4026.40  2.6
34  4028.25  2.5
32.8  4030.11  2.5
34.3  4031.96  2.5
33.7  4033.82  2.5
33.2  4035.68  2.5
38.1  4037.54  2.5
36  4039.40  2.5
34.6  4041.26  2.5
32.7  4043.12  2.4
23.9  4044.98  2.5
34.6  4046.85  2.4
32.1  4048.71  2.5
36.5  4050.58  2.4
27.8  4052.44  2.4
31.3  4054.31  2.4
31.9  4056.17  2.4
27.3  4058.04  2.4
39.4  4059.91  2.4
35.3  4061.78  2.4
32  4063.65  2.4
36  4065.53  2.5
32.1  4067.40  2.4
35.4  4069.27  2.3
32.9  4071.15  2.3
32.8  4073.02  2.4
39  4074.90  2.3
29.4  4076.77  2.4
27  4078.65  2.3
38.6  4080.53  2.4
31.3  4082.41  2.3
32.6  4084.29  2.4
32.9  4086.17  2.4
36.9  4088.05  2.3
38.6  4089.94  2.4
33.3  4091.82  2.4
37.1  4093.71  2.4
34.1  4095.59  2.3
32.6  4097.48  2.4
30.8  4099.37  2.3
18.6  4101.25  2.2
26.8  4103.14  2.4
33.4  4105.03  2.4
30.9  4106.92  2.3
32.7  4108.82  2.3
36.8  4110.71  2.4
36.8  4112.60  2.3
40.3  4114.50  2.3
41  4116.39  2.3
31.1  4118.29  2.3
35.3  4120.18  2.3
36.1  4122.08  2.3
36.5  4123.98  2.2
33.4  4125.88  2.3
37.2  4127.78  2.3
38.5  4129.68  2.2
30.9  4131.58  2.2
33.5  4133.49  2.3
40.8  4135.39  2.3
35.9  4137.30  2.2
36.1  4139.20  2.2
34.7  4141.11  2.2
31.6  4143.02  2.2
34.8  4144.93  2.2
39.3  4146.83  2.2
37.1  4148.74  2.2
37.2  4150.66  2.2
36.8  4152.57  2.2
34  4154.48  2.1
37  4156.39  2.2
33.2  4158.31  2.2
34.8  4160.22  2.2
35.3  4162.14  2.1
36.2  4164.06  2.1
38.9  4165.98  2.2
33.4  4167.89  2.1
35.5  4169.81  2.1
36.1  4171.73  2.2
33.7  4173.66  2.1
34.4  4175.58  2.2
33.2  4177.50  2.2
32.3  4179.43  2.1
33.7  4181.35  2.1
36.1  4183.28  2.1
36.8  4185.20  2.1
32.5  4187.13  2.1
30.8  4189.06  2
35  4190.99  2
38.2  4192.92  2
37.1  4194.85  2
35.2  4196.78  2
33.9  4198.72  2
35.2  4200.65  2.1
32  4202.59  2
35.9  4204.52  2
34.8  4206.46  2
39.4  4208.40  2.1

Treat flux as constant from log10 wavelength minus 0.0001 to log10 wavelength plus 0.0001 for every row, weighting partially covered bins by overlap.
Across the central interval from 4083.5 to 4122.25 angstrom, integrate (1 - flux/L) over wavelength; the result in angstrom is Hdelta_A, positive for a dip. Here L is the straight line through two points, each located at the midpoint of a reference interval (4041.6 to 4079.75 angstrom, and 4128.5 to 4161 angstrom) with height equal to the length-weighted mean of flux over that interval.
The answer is 0.46 angstrom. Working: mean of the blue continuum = 32.5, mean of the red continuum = 35.7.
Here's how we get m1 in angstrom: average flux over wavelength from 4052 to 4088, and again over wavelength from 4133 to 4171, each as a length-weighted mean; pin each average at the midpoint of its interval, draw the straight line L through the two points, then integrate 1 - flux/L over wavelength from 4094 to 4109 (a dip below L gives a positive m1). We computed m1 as 1.7 angstrom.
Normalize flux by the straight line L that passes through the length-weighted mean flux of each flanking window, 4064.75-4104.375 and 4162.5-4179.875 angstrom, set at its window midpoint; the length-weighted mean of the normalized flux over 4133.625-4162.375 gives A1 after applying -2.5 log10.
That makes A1 -0.05 mag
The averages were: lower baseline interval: 32.8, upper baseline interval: 34.9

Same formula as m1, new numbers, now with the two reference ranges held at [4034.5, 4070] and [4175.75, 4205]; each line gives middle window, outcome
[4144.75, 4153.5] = -0.80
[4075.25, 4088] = 0.31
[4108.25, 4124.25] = -1.22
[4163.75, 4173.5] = -0.43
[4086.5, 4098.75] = -0.60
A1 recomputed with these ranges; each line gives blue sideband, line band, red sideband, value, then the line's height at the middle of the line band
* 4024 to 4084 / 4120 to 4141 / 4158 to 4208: -0.046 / 34.3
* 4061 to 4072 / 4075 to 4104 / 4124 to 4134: 0.066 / 34.3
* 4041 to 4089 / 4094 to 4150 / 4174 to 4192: -0.034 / 33.4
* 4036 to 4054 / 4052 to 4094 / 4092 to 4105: -0.065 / 31.6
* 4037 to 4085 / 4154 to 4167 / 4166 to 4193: -0.045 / 34.2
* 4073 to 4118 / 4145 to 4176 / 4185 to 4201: -0.043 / 34.4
